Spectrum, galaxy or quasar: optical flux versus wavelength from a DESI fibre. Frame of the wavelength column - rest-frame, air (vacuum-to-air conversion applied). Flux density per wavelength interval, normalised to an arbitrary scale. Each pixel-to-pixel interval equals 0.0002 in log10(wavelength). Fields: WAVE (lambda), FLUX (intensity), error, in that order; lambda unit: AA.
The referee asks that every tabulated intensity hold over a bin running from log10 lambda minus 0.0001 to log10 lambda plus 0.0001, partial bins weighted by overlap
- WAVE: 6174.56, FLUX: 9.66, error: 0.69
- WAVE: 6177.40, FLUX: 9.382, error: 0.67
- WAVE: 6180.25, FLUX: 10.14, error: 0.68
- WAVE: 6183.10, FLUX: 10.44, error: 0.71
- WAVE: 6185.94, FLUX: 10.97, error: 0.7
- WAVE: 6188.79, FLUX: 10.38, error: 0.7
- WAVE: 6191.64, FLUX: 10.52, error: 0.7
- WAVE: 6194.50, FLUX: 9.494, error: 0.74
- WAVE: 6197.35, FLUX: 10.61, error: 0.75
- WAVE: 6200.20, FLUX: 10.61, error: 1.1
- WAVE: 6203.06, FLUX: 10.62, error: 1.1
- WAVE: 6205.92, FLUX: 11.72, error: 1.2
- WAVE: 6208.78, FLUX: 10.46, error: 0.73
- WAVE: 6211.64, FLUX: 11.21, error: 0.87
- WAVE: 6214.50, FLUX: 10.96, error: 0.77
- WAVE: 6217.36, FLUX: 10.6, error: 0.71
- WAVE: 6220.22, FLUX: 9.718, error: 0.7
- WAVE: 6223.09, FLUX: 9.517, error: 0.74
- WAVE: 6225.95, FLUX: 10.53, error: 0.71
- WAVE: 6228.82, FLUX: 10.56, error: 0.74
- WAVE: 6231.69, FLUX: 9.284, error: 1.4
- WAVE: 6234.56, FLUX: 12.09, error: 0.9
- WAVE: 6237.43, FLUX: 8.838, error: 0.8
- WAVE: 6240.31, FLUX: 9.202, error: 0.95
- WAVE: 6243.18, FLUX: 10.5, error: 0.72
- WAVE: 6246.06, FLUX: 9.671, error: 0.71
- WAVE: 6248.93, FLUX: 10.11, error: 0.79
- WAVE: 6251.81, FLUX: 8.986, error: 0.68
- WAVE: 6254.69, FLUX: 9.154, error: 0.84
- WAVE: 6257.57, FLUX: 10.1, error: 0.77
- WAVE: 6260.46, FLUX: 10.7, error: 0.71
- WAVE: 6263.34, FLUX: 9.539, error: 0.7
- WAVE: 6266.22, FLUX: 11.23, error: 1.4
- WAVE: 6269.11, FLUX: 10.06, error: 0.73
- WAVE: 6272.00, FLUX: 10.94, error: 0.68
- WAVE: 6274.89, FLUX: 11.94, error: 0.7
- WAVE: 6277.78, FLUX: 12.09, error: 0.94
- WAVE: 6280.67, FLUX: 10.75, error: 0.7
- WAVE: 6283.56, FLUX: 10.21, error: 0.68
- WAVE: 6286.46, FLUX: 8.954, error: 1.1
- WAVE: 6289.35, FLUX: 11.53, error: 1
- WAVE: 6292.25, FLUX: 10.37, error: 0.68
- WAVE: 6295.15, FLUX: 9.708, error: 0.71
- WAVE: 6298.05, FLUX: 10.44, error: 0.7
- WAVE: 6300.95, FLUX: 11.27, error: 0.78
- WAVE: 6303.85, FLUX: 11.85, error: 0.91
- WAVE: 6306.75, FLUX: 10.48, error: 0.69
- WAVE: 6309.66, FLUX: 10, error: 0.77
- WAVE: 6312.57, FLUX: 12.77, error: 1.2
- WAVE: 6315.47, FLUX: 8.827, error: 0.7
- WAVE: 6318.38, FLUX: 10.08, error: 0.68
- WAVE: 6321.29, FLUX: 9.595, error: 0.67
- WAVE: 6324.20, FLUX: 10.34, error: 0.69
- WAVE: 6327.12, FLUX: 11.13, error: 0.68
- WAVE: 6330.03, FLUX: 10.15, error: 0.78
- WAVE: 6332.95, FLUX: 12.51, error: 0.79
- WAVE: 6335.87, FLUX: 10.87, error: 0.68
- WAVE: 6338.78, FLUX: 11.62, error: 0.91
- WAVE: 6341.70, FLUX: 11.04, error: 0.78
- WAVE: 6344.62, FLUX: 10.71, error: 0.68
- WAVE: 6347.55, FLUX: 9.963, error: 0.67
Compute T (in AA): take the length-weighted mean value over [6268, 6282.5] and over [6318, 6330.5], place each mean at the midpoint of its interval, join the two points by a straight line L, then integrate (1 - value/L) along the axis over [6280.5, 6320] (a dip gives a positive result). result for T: 0.7 AA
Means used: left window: 11.2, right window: 10.3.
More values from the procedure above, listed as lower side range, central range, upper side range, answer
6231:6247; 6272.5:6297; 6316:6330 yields -1.5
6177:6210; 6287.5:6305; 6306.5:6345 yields -0.2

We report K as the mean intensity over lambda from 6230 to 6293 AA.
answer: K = 10.3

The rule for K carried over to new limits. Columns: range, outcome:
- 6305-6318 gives 10.5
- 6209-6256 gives 10.1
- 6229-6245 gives 10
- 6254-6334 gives 10.6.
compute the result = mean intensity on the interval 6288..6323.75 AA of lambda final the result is 10.6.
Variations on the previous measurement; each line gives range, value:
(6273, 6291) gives 10.9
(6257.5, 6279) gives 10.9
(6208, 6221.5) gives 10.6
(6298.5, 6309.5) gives 11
